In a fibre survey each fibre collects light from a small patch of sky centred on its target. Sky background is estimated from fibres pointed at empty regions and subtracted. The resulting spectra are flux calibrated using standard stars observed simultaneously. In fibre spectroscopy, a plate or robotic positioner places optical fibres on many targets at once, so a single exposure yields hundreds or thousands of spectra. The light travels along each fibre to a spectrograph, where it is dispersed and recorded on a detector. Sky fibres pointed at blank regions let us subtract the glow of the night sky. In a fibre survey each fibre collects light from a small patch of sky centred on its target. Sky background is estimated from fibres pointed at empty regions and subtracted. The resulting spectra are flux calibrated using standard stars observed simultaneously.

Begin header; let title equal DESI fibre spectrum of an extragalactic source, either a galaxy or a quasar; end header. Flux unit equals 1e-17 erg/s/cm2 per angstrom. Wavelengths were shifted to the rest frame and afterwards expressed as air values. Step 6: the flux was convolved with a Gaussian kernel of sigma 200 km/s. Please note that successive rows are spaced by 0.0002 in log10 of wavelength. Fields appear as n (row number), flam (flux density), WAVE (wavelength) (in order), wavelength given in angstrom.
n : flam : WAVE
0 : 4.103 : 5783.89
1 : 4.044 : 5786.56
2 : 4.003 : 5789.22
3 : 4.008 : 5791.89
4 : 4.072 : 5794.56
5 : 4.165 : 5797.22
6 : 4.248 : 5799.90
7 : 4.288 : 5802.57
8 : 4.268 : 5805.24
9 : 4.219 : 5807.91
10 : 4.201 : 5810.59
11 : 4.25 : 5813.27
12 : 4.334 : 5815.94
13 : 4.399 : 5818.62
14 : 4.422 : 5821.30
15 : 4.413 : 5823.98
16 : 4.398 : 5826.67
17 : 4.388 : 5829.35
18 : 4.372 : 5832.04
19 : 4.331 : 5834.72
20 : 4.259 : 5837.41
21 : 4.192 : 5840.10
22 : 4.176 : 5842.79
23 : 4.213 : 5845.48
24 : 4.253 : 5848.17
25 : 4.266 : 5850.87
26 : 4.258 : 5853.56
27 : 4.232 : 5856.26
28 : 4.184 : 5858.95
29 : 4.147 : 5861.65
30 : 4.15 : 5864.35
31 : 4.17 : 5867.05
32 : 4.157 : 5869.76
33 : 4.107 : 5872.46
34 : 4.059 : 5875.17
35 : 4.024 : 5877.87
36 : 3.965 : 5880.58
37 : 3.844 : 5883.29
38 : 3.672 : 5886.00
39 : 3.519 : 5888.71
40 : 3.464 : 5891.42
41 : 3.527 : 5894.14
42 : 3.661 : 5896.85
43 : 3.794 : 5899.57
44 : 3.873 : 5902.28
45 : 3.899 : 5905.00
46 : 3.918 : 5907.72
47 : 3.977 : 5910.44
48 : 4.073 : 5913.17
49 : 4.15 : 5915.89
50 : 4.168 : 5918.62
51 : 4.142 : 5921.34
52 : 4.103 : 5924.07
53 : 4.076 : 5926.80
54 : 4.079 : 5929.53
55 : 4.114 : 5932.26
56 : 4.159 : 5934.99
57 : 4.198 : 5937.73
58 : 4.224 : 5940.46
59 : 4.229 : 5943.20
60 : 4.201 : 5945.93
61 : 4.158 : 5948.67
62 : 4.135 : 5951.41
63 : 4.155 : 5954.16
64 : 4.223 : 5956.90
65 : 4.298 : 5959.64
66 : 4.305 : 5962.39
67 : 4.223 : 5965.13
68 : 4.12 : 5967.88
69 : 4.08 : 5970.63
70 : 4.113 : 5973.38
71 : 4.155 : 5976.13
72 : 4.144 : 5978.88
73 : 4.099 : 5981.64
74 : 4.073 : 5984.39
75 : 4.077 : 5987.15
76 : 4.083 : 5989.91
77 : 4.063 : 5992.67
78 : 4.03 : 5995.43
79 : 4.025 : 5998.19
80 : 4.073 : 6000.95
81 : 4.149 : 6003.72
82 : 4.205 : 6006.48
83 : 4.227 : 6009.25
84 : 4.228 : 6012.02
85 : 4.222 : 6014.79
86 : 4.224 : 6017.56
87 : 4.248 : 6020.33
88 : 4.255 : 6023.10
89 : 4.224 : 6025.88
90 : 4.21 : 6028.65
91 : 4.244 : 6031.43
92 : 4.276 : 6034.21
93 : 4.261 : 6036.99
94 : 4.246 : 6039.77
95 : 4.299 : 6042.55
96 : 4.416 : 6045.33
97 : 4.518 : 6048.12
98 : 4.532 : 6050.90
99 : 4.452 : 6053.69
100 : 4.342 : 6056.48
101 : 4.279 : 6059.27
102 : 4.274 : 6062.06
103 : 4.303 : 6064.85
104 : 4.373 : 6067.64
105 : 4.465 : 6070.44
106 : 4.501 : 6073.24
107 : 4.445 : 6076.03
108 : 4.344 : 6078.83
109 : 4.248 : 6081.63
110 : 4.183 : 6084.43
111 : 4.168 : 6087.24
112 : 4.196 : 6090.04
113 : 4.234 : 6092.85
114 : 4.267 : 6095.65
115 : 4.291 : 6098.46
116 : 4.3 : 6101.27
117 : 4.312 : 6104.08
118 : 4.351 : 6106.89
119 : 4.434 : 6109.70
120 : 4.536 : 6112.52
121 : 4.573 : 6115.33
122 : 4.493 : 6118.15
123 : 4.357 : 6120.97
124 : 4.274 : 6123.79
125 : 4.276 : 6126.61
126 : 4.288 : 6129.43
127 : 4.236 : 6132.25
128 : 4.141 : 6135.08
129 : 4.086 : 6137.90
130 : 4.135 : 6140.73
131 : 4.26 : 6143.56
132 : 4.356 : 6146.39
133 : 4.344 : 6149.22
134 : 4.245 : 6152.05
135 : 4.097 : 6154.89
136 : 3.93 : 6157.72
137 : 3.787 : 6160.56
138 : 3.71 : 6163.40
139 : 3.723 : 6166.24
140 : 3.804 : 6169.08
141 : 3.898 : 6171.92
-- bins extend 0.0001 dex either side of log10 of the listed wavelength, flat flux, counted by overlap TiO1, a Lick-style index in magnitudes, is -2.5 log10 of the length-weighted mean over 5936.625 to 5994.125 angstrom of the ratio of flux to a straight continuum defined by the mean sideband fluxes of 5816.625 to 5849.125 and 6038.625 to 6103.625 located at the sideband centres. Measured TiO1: 0.043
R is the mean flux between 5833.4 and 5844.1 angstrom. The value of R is 4.24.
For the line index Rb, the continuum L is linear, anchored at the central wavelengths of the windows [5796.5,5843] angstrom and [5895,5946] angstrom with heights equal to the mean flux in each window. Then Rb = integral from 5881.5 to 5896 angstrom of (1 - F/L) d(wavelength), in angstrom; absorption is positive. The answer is 1.79 angstrom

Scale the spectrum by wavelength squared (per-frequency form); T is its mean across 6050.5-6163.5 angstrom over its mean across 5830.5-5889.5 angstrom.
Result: 1.1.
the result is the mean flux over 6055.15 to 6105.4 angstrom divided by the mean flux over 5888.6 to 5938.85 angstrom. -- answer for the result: 1.1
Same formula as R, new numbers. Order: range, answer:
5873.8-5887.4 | 3.91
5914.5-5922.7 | 4.16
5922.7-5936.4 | 4.1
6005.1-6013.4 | 4.22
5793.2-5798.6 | 4.12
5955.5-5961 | 4.26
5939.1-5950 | 4.2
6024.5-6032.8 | 4.23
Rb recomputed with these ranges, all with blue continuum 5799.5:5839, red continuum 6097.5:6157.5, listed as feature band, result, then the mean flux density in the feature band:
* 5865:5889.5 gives 2.0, 3.96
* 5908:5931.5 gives 1.2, 4.09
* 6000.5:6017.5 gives 0.4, 4.19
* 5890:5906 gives 2.3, 3.7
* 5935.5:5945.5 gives 0.2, 4.21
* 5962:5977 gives 0.5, 4.16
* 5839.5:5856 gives 0.3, 4.23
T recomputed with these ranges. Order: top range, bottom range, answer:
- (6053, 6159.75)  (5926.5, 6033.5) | 1.08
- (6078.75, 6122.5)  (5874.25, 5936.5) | 1.18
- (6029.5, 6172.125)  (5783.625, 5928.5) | 1.13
